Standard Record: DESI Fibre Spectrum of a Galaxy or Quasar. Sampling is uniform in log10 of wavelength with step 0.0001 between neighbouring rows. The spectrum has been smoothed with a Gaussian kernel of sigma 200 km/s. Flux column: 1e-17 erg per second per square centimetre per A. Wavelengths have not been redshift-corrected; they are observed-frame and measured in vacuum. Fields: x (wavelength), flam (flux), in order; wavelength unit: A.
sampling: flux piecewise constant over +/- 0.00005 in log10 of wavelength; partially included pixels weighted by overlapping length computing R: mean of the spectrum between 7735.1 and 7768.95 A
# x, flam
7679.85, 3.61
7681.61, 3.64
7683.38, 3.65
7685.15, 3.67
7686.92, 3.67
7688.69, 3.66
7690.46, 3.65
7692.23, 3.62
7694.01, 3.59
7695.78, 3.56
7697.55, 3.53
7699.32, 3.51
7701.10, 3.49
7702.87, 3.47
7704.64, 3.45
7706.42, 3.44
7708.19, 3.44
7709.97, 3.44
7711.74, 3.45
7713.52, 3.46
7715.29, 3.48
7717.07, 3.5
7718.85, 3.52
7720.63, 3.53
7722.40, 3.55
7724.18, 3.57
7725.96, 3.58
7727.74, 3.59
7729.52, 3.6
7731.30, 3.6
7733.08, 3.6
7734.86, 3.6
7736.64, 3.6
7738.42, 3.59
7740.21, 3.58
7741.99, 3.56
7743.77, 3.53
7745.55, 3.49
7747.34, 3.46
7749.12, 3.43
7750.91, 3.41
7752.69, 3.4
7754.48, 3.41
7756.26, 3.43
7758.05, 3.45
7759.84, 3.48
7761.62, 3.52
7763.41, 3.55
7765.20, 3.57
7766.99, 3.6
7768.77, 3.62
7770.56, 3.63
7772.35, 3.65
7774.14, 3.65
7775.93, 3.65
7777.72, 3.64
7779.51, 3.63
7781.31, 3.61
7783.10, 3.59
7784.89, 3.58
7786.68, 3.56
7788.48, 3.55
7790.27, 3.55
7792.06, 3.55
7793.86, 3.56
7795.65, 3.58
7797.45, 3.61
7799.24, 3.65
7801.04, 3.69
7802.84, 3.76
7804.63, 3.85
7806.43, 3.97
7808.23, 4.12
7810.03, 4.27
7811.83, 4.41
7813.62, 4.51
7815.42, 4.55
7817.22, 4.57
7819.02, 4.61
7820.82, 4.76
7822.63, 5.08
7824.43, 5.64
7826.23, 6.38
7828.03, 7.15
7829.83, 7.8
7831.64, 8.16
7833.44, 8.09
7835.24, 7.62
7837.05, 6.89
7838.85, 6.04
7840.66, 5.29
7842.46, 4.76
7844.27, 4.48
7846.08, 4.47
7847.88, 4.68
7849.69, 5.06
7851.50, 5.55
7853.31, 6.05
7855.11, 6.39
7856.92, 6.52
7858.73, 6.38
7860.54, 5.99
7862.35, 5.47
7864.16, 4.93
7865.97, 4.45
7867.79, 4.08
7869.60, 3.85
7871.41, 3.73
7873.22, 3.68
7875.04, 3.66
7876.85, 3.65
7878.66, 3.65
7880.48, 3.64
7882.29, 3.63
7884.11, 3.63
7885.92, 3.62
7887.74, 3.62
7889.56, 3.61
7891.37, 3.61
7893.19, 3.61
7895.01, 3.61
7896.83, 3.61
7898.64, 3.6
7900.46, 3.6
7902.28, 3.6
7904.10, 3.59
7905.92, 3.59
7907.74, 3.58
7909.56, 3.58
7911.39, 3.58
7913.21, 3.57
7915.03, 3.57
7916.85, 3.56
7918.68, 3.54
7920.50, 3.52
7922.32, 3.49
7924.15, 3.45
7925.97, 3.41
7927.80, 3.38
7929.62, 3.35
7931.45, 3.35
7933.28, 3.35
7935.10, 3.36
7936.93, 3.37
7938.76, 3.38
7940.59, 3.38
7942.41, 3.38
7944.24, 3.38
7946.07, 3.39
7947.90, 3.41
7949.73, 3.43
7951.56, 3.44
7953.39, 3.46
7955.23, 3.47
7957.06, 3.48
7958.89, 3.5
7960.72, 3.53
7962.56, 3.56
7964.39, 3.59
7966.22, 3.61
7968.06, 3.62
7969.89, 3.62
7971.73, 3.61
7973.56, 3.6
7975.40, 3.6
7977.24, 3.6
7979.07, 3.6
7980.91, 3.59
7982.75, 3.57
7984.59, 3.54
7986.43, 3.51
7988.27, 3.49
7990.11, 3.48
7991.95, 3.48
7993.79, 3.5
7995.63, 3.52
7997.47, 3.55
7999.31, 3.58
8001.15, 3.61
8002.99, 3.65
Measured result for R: 3.51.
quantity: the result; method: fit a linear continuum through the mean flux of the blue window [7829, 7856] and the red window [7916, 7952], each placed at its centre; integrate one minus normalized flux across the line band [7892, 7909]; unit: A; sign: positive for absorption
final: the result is 3.1 A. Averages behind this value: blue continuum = 6.08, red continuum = 3.42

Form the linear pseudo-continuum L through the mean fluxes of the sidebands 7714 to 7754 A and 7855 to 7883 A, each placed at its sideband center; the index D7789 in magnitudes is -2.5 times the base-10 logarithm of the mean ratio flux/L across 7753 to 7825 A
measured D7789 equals 0.03 mag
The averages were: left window 3.53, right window 4.56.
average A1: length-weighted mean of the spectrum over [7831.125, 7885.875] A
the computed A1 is 5.1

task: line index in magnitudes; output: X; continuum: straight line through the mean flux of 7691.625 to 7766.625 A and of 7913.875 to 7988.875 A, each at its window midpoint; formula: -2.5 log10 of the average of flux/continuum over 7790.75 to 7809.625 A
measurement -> -0.07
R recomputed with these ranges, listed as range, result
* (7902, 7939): 3.48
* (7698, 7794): 3.54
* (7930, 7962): 3.42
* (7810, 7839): 5.96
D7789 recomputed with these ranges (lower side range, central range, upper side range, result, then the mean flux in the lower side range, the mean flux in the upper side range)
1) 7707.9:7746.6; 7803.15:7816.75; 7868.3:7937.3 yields -0.19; 3.54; 3.57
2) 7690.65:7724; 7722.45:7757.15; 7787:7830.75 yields 0.09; 3.51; 4.5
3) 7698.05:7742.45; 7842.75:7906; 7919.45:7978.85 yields -0.23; 3.53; 3.47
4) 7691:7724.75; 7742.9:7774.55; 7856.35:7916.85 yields 0.04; 3.51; 3.98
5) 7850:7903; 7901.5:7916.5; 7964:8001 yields 0.14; 4.32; 3.56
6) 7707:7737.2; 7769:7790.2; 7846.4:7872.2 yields 0.17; 3.53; 5.21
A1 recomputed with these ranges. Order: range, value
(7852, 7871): 5.37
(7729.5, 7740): 3.6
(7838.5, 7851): 4.94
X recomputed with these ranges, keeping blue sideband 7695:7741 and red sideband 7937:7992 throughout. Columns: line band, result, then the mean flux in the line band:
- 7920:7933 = 0.031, 3.41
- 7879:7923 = -0.024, 3.59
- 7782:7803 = -0.023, 3.6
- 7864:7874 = -0.157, 4.06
